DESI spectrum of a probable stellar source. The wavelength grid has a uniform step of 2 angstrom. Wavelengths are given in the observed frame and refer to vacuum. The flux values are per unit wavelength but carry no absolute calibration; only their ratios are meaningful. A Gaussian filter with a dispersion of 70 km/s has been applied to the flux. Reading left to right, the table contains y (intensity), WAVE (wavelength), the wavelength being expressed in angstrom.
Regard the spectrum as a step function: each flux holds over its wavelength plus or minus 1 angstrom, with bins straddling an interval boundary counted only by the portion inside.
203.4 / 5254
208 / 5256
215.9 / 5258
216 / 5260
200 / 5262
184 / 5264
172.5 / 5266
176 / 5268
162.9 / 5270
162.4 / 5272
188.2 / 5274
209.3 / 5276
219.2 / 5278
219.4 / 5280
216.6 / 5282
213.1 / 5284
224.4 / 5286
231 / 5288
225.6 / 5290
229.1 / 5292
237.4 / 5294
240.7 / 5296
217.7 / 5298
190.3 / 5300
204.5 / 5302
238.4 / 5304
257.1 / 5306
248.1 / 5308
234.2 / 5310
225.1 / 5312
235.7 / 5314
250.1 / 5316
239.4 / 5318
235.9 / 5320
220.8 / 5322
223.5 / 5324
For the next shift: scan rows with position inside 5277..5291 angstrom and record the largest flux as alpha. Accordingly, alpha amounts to 231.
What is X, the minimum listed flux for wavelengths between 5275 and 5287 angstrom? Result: 209.3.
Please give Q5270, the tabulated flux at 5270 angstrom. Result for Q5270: 162.9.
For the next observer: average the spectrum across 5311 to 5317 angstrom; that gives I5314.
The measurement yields 237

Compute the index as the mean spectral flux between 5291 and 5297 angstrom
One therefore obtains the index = 236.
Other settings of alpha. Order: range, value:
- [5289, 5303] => 240.7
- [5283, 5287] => 224.4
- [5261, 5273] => 200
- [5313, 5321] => 250.1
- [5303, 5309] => 257.1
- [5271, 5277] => 209.3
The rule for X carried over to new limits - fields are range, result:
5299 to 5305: 190.3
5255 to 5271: 162.9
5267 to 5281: 162.4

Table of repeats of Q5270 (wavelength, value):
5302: 204.5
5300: 190.3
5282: 216.6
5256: 208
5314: 235.7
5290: 225.6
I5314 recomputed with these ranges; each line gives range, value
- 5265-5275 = 172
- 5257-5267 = 198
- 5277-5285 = 217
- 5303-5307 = 248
